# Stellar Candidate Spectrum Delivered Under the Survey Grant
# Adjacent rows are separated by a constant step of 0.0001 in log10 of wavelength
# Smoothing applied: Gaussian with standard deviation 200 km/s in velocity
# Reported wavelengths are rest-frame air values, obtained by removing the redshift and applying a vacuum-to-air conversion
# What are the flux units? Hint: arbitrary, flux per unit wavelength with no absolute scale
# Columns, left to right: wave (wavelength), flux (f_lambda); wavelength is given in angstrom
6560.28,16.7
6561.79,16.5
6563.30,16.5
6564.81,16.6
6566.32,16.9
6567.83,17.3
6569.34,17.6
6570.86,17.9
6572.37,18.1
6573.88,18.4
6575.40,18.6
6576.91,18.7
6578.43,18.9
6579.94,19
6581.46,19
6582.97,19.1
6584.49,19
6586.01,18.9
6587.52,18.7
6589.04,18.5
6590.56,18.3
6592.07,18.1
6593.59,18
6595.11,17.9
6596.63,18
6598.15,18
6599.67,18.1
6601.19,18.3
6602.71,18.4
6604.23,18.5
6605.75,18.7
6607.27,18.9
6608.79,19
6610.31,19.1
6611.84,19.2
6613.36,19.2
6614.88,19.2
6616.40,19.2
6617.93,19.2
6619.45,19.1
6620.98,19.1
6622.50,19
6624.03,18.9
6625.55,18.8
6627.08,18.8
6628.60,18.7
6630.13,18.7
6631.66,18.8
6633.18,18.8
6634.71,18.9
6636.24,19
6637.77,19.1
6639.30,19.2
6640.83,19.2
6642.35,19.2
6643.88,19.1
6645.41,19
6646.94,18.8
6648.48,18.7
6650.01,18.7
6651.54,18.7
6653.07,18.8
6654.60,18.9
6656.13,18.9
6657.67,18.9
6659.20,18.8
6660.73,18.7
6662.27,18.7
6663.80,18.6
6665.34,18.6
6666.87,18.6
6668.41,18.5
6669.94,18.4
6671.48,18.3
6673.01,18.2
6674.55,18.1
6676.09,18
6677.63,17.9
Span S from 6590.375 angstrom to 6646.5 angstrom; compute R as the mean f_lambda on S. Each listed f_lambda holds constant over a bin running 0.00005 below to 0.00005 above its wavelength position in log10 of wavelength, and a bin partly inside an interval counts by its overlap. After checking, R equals 18.8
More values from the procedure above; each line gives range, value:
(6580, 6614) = 18.6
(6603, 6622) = 19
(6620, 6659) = 18.9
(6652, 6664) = 18.8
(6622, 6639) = 18.9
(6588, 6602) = 18.1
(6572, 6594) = 18.6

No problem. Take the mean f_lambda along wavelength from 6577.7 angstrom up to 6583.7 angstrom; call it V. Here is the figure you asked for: 19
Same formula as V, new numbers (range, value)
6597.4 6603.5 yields 18.2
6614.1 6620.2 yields 19.2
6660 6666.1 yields 18.6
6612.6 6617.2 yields 19.2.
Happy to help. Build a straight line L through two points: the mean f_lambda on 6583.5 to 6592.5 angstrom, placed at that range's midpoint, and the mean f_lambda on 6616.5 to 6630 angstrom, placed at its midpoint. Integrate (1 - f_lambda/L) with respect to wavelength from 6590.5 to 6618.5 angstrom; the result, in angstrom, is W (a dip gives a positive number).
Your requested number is 0.3 angstrom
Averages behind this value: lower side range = 18.6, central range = 18.6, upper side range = 18.9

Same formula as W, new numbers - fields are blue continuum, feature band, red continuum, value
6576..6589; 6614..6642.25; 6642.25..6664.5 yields -0.22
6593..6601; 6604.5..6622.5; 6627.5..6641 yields -0.64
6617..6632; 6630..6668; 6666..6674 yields -0.45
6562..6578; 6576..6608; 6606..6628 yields -0.40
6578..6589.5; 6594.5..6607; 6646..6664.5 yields 0.40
